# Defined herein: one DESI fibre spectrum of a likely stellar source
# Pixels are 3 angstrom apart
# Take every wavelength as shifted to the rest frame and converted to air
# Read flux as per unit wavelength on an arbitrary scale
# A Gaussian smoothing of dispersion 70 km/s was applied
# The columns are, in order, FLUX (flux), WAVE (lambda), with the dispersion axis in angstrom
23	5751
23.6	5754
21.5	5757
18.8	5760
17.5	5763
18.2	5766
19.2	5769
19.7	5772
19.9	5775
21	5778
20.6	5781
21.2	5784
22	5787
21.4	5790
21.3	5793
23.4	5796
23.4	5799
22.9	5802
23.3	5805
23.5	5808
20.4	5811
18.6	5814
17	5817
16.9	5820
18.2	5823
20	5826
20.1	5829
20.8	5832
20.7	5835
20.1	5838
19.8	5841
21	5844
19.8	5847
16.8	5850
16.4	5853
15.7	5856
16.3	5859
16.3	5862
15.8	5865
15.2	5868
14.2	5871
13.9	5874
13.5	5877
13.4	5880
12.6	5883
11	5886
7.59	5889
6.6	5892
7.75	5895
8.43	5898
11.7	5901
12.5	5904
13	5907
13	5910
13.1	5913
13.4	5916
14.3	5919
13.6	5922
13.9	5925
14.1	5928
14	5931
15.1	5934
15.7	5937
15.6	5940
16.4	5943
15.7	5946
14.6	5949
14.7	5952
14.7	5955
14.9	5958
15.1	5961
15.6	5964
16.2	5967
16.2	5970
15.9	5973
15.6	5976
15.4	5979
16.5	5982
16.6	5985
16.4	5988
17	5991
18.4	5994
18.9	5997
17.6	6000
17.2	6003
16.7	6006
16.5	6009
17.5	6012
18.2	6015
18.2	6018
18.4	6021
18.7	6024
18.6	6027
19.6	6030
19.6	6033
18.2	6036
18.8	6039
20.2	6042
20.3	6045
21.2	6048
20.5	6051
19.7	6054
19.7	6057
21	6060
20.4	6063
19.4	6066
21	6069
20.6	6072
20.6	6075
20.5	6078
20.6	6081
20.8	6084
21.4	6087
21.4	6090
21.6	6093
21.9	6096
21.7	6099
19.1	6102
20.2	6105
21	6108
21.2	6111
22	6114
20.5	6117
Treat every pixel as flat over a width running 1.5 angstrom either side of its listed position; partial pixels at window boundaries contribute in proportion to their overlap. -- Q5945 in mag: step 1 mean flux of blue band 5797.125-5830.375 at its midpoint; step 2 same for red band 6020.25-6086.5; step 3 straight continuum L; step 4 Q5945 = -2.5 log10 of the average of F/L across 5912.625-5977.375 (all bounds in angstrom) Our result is 0.325 mag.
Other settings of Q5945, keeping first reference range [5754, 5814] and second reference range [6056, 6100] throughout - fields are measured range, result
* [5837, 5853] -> 0.10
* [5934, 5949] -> 0.32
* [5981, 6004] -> 0.20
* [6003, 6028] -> 0.17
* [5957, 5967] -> 0.33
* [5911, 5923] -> 0.47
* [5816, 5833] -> 0.12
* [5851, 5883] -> 0.36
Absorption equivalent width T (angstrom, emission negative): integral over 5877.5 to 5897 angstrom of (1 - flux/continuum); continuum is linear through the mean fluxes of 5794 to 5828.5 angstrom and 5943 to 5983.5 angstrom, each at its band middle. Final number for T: 8.8 angstrom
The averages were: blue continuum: 20.7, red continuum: 15.5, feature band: 9.98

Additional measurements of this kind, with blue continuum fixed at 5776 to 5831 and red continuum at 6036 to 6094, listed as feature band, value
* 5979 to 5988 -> 1.9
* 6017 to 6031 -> 1.2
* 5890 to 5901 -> 6.7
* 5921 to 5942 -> 6.1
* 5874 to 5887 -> 4.9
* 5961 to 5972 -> 2.5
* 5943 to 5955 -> 3.2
